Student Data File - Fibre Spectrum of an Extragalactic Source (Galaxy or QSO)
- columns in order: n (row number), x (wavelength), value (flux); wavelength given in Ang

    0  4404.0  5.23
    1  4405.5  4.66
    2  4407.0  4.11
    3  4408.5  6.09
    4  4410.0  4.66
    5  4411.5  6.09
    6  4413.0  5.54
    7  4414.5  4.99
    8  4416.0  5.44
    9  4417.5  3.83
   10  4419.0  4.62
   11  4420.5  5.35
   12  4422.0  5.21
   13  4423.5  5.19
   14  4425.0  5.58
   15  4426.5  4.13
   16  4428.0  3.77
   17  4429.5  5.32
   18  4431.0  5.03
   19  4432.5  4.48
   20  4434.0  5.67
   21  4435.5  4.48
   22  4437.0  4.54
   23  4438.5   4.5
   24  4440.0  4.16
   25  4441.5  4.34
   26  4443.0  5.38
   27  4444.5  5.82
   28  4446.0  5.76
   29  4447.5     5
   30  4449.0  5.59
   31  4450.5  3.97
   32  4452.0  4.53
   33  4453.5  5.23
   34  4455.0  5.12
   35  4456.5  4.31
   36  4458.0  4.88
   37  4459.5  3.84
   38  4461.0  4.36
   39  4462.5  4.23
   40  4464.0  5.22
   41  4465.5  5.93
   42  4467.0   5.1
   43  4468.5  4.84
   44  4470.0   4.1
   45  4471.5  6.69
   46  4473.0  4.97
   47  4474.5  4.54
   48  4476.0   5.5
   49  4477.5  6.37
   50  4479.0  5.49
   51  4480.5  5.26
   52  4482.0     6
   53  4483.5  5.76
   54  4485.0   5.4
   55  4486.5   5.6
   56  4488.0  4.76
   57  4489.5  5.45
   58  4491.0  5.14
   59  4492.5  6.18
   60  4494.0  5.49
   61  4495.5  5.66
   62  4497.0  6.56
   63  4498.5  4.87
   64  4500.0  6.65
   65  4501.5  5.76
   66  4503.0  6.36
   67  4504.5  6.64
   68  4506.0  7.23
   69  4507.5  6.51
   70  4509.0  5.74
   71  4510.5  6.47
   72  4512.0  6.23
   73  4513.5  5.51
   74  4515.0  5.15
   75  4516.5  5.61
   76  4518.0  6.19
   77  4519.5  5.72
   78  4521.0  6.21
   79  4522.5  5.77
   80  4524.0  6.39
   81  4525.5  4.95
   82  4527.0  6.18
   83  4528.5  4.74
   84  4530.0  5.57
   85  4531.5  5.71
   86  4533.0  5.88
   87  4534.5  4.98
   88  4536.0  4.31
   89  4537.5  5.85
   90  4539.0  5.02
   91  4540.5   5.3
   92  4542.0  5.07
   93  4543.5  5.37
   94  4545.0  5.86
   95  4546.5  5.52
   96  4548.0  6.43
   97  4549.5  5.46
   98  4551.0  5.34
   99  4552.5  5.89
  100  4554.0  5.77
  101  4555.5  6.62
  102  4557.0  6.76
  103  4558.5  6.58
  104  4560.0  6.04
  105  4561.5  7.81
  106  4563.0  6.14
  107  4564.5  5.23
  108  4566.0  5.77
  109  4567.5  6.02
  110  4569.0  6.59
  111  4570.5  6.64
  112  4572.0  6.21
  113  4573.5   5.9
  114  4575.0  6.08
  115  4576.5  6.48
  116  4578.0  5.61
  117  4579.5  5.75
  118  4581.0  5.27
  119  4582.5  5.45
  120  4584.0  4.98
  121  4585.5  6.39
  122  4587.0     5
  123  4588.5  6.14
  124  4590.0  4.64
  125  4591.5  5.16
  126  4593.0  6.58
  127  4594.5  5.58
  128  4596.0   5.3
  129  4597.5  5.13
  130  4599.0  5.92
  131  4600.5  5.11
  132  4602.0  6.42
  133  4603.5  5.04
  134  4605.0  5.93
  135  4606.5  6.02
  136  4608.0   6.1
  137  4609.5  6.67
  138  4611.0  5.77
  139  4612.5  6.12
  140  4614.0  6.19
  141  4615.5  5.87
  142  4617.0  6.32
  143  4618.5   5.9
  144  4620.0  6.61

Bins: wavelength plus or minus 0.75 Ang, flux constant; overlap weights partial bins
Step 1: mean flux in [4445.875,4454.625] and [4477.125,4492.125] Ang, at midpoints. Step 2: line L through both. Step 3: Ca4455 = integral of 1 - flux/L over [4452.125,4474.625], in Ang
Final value 1.2 Ang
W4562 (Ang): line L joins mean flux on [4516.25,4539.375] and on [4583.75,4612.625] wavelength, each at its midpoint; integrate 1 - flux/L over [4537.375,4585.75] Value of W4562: -2.4 Ang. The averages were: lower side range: 5.58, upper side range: 5.7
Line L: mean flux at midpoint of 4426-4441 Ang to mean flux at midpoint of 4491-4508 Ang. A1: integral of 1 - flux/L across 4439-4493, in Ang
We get 2.3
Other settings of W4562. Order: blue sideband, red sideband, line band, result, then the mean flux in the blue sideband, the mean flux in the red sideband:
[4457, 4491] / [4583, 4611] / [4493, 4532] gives -4.3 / 5.19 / 5.67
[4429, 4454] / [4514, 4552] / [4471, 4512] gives -4.3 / 4.92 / 5.55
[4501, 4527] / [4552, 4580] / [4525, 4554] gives 3.1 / 6.03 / 6.21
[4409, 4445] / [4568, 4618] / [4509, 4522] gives -1.1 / 4.92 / 5.83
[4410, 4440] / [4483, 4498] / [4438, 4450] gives 0.1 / 4.91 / 5.59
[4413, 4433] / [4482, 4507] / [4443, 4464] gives 1.7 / 4.87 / 5.86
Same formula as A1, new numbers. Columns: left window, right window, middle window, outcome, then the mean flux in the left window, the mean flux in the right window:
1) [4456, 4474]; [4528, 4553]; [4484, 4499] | -1.3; 4.88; 5.43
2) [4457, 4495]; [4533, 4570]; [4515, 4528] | -0.5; 5.24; 5.83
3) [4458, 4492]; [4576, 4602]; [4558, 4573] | -2.2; 5.21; 5.57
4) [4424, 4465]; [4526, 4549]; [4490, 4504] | -1.9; 4.8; 5.45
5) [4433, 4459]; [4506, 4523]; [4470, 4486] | -0.4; 4.88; 5.98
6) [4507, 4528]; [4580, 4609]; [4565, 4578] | -1.1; 5.88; 5.6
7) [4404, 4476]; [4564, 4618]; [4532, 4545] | 0.6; 4.93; 5.82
